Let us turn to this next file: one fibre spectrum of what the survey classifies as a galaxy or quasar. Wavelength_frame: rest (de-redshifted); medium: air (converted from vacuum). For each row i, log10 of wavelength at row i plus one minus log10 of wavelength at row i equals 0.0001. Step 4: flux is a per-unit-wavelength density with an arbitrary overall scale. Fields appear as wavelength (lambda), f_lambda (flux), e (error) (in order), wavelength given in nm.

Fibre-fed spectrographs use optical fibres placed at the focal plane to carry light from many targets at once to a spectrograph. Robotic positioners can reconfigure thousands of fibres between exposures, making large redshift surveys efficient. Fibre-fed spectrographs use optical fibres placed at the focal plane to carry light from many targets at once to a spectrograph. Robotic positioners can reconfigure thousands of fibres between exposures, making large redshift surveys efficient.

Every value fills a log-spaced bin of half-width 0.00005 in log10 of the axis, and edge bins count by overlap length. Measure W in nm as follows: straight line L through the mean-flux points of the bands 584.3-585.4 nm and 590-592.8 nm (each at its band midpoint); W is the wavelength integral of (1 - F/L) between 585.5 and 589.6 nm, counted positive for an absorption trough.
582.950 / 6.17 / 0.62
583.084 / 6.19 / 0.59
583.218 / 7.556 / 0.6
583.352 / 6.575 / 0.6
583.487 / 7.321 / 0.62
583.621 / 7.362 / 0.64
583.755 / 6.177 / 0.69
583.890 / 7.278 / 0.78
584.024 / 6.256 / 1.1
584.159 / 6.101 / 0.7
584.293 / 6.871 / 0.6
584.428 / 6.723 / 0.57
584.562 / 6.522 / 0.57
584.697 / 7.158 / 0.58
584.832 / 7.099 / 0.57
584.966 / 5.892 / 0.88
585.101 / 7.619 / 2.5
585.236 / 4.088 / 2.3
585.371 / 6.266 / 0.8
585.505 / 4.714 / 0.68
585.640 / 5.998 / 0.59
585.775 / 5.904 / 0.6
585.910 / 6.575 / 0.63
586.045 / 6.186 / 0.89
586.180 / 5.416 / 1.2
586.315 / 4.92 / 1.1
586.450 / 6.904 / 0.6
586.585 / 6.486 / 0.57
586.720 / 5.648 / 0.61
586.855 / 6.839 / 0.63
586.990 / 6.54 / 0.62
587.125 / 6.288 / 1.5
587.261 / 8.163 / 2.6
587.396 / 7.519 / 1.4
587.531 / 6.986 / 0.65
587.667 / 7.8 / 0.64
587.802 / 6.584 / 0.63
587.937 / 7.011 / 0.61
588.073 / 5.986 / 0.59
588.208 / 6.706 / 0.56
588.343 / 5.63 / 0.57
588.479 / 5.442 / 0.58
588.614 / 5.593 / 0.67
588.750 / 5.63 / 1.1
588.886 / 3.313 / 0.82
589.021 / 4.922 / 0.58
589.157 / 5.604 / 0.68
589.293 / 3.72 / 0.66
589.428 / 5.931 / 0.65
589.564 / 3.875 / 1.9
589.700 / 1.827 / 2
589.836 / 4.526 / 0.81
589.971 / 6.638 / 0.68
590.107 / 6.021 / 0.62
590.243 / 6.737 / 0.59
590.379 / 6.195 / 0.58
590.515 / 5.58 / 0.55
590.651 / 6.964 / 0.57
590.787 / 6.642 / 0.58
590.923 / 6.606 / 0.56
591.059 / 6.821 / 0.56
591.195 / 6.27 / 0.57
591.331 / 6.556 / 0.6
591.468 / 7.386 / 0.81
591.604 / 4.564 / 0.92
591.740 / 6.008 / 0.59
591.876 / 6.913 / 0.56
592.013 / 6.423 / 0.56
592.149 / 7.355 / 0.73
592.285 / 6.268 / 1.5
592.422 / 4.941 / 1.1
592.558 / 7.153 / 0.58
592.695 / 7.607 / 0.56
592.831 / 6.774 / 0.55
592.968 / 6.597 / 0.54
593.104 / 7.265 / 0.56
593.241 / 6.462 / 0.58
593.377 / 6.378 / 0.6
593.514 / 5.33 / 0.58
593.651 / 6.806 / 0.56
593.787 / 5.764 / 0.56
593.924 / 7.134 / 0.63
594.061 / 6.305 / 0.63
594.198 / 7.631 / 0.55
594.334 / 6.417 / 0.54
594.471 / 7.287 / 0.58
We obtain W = 0.29 nm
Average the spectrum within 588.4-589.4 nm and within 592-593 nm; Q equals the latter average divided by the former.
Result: 1.35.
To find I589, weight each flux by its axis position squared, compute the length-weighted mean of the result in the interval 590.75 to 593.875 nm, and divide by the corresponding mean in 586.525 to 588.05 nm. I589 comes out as 0.96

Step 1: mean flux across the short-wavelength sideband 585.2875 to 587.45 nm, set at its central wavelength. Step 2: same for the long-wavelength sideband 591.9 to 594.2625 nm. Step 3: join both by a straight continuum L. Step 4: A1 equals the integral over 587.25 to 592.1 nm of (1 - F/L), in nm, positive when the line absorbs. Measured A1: 0.35 nm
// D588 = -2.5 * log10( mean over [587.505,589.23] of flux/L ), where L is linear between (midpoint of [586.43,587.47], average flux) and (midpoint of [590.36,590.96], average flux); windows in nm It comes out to 0.13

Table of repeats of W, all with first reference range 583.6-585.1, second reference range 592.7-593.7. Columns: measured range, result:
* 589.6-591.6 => 0.19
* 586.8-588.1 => -0.07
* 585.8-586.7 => 0.08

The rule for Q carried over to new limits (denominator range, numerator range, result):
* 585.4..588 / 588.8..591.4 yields 0.86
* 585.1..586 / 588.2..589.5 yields 0.90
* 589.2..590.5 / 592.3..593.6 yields 1.28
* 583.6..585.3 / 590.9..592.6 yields 0.98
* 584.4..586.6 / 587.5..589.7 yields 0.90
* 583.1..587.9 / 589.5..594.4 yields 0.96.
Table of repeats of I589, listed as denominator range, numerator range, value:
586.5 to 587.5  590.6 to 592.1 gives 0.97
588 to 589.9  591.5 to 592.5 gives 1.26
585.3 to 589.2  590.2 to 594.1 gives 1.08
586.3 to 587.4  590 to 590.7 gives 0.96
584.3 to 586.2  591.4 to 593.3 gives 1.08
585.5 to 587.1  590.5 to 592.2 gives 1.09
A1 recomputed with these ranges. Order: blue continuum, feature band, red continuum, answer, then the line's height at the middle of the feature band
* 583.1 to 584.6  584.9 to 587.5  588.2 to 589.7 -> -0.148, 5.92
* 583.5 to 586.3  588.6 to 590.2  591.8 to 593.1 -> 0.424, 6.54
